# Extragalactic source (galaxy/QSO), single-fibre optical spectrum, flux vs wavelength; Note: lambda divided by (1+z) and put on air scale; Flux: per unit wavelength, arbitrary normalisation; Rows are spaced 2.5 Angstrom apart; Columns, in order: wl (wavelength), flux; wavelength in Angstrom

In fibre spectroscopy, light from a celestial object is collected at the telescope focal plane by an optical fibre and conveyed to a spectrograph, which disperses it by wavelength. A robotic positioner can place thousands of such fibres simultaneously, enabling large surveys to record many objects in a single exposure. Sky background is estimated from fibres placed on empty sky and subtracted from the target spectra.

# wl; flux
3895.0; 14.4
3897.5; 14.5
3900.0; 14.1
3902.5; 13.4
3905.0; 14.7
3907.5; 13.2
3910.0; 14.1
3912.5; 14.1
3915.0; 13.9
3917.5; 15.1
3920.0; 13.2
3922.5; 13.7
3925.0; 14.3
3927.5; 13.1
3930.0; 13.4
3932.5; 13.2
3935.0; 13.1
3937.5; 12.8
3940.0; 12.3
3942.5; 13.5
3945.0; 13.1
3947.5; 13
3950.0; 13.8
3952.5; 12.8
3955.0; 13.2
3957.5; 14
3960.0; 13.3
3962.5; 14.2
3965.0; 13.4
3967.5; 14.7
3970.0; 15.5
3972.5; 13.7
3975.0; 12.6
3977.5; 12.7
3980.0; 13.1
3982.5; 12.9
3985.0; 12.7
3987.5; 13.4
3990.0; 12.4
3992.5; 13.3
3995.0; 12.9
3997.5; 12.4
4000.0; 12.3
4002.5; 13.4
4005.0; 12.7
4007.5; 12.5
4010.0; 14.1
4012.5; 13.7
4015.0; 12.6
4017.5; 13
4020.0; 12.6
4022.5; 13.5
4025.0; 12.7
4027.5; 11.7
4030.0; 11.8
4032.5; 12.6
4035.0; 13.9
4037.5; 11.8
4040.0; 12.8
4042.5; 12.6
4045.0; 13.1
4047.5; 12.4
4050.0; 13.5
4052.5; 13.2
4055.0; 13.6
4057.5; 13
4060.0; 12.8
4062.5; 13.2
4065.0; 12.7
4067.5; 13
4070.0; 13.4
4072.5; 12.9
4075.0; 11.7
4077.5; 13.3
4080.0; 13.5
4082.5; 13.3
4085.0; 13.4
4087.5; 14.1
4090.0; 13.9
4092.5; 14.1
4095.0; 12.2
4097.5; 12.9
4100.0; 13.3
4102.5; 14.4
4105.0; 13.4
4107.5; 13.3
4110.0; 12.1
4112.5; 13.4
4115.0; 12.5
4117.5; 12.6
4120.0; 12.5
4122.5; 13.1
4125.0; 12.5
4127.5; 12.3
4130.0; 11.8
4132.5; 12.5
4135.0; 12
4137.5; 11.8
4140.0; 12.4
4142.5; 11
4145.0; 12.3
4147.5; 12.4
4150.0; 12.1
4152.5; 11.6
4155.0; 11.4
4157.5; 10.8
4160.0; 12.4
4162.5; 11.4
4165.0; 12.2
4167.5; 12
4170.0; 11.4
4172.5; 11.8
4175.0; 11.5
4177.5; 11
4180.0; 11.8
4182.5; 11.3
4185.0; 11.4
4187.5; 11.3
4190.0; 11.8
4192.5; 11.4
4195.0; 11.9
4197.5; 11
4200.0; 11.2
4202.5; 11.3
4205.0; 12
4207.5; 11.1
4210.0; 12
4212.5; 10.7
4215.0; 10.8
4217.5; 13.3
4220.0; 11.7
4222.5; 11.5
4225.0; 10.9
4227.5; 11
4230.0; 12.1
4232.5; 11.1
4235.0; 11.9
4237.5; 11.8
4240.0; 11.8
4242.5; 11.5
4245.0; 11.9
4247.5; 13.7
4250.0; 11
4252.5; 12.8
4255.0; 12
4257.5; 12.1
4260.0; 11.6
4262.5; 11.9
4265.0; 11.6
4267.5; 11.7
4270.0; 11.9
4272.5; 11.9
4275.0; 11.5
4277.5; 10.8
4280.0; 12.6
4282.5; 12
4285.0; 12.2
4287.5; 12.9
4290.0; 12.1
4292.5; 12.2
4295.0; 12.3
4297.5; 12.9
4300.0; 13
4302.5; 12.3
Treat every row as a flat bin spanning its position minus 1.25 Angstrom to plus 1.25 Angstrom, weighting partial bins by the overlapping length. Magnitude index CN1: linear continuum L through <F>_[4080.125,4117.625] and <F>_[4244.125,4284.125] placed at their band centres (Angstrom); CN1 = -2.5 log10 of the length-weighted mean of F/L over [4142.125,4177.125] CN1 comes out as 0.094 mag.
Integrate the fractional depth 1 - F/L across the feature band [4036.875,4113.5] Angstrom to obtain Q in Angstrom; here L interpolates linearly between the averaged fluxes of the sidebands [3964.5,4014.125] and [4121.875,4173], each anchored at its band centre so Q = -3.6 Angstrom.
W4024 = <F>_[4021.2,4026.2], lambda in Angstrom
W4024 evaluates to 13.1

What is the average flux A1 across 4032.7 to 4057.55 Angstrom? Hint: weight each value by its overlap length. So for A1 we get 13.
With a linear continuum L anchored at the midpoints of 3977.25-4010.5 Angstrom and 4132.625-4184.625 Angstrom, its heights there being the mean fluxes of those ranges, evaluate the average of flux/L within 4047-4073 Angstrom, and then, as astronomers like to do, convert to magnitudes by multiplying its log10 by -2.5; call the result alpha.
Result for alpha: -0.056 mag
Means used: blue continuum 12.9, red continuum 11.7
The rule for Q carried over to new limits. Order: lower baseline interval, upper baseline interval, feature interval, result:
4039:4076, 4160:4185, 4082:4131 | -2.67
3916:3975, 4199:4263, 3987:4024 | 0.56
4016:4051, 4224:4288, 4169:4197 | 1.46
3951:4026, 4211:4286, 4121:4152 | 0.56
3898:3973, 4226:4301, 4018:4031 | 0.70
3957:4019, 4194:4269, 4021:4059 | 0.30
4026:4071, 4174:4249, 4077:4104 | -2.12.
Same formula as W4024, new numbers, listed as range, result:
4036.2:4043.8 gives 12.4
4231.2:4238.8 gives 11.6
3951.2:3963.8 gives 13.5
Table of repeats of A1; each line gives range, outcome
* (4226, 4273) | 11.9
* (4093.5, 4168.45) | 12.4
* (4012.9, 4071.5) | 12.9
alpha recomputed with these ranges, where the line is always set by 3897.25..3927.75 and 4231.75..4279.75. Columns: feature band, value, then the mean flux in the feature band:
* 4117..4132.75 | 0.016 mag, 12.5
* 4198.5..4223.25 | 0.051 mag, 11.6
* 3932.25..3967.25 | 0.034 mag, 13.3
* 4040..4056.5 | 0.006 mag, 13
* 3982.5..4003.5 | 0.051 mag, 12.8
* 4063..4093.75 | -0.028 mag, 13.3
